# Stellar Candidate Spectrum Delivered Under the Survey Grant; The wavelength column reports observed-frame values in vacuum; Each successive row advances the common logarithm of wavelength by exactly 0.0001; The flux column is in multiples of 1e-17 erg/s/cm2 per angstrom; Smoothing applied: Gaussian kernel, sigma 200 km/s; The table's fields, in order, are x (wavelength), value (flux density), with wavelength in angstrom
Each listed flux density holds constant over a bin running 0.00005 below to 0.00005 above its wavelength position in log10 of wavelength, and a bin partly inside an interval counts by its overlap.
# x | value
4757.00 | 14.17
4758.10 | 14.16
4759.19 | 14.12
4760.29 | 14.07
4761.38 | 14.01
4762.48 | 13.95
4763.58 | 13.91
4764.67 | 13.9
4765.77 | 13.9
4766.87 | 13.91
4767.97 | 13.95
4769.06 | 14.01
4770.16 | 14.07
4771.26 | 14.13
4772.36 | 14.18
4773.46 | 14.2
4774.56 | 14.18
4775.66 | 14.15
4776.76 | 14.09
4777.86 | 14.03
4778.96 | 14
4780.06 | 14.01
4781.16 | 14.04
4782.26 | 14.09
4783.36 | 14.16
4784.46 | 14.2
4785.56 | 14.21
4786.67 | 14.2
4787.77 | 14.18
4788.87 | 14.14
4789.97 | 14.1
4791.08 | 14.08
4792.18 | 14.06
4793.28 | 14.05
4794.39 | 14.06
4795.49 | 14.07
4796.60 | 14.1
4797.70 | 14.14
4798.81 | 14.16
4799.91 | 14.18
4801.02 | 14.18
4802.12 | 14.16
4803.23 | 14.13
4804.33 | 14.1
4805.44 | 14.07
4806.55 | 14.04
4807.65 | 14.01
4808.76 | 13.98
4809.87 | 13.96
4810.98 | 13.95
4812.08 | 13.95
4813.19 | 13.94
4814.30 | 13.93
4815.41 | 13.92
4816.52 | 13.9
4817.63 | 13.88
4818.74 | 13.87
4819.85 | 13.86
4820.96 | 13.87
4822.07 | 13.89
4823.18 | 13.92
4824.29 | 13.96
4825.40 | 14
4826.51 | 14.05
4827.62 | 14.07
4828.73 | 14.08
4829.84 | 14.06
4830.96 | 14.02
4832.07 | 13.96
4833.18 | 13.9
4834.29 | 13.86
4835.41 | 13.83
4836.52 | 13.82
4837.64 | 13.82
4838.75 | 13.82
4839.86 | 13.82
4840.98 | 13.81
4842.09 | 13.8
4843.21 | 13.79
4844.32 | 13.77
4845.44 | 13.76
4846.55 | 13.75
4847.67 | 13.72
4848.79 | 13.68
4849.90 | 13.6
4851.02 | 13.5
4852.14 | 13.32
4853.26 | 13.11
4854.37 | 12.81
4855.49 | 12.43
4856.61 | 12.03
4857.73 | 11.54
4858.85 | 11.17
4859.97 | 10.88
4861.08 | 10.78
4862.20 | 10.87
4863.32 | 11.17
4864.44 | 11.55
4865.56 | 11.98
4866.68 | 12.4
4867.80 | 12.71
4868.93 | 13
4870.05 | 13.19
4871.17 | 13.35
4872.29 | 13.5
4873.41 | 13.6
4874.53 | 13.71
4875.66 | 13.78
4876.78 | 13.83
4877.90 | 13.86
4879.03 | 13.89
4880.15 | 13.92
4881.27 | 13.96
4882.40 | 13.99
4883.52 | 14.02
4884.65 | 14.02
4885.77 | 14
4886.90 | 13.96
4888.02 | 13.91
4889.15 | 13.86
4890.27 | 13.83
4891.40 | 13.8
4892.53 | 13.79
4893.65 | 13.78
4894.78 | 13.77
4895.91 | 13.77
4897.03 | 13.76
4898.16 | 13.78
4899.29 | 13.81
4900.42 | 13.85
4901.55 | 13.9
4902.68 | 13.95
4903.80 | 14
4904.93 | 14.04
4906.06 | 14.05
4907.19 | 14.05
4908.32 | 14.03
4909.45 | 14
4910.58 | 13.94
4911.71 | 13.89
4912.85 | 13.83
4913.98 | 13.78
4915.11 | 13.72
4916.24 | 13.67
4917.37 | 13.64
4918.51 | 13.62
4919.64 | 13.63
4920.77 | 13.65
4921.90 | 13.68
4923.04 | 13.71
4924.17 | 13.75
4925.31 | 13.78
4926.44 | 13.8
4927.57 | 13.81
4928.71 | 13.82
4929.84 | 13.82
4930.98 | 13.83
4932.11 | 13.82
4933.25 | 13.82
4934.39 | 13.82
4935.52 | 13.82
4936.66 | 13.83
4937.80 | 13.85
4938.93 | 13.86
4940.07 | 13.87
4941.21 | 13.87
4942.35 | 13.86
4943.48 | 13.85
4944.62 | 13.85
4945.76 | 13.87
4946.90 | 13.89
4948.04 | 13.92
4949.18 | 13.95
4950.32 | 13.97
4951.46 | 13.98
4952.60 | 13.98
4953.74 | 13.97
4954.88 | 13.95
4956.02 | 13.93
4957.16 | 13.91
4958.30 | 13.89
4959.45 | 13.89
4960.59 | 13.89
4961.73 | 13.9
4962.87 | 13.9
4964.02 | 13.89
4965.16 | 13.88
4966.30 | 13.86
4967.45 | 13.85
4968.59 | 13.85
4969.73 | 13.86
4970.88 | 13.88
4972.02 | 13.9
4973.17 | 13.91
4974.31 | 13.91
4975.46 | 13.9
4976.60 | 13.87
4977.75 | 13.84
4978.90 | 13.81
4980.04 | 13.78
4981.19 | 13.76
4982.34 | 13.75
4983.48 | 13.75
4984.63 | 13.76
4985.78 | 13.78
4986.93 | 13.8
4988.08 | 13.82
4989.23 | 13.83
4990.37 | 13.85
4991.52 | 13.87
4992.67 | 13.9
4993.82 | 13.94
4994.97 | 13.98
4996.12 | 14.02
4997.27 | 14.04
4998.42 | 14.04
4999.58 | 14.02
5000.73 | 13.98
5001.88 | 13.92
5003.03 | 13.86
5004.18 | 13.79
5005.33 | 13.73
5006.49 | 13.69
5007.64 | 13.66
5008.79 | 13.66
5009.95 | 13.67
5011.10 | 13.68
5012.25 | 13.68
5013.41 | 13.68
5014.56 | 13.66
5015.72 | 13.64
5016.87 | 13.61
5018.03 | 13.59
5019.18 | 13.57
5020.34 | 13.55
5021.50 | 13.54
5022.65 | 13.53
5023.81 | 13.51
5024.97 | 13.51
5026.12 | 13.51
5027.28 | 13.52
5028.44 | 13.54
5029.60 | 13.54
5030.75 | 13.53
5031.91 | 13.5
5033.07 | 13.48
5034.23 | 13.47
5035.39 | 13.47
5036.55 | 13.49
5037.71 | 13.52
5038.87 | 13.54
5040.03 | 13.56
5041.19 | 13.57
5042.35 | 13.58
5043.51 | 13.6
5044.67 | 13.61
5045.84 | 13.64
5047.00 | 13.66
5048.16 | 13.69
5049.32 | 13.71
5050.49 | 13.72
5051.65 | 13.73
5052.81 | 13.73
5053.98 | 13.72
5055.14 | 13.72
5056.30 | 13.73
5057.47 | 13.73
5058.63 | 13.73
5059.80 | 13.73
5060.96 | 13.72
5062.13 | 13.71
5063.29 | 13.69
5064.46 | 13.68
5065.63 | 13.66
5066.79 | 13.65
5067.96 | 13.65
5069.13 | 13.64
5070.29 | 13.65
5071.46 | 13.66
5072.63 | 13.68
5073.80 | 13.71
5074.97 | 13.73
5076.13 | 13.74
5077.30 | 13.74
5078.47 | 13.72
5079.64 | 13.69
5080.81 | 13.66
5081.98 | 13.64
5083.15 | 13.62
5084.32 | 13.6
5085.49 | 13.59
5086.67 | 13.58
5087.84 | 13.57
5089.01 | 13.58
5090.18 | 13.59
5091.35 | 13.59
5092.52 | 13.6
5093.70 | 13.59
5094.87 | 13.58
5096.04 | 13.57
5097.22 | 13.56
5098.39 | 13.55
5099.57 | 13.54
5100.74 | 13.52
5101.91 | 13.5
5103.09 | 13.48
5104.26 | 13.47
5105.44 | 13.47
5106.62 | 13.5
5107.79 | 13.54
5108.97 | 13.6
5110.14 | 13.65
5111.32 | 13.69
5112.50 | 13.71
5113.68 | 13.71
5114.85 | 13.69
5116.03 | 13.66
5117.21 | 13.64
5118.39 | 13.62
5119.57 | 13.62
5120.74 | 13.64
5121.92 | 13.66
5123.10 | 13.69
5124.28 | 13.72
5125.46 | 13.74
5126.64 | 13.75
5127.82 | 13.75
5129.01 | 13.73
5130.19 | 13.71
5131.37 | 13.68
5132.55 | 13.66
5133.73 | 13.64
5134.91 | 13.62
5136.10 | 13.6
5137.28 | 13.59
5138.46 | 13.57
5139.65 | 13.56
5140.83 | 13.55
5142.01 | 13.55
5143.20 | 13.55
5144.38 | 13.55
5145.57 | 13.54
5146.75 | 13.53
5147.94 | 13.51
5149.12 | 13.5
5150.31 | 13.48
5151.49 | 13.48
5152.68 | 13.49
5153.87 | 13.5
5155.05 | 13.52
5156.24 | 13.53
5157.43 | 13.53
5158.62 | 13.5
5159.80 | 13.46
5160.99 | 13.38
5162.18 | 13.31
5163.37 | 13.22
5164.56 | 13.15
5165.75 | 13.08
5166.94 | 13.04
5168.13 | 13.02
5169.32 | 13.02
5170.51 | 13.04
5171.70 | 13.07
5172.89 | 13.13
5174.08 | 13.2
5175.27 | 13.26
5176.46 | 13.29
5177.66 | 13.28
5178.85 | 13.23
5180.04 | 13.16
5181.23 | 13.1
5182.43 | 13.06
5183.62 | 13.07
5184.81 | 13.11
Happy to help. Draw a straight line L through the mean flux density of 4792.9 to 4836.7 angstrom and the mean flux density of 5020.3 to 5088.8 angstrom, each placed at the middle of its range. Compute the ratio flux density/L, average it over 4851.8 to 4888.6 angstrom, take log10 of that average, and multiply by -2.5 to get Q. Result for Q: 0.08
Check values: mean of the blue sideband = 14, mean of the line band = 12.9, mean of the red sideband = 13.6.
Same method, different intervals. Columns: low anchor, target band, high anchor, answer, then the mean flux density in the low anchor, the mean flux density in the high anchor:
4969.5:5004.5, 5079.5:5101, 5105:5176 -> 0.00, 13.9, 13.5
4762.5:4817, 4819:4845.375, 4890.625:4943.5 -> 0.01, 14.1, 13.8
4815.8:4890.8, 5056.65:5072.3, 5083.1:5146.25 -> -0.01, 13.4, 13.6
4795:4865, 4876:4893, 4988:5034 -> -0.03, 13.5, 13.7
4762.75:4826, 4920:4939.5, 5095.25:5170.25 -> 0.00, 14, 13.5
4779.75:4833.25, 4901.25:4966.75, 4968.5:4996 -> 0.00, 14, 13.9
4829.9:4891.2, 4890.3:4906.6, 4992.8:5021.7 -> -0.04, 13.3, 13.8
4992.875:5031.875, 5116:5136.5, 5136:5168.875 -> -0.01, 13.7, 13.4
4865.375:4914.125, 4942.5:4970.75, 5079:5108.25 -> -0.02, 13.7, 13.6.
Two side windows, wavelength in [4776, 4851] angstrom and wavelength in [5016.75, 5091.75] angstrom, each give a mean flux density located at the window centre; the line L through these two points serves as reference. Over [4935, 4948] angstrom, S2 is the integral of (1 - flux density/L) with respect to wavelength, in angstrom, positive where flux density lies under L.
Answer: -0.1 angstrom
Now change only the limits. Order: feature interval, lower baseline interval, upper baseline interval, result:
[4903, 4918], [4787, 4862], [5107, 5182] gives -0.30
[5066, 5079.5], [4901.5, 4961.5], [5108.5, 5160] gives 0.00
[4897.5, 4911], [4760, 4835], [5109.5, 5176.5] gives -0.08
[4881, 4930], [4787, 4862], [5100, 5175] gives -0.77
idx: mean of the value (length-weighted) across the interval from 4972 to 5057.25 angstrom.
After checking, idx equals 13.7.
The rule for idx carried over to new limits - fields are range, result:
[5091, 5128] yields 13.6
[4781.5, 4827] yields 14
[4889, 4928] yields 13.8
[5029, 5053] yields 13.6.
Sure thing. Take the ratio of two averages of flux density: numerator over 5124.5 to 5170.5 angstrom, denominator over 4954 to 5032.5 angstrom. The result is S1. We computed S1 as 1.0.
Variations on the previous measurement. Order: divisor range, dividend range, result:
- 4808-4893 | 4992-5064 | 1.02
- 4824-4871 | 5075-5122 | 1.04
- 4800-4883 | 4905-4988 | 1.03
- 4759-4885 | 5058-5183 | 0.99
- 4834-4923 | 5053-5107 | 1.01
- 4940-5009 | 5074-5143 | 0.98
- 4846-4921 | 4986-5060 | 1.02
